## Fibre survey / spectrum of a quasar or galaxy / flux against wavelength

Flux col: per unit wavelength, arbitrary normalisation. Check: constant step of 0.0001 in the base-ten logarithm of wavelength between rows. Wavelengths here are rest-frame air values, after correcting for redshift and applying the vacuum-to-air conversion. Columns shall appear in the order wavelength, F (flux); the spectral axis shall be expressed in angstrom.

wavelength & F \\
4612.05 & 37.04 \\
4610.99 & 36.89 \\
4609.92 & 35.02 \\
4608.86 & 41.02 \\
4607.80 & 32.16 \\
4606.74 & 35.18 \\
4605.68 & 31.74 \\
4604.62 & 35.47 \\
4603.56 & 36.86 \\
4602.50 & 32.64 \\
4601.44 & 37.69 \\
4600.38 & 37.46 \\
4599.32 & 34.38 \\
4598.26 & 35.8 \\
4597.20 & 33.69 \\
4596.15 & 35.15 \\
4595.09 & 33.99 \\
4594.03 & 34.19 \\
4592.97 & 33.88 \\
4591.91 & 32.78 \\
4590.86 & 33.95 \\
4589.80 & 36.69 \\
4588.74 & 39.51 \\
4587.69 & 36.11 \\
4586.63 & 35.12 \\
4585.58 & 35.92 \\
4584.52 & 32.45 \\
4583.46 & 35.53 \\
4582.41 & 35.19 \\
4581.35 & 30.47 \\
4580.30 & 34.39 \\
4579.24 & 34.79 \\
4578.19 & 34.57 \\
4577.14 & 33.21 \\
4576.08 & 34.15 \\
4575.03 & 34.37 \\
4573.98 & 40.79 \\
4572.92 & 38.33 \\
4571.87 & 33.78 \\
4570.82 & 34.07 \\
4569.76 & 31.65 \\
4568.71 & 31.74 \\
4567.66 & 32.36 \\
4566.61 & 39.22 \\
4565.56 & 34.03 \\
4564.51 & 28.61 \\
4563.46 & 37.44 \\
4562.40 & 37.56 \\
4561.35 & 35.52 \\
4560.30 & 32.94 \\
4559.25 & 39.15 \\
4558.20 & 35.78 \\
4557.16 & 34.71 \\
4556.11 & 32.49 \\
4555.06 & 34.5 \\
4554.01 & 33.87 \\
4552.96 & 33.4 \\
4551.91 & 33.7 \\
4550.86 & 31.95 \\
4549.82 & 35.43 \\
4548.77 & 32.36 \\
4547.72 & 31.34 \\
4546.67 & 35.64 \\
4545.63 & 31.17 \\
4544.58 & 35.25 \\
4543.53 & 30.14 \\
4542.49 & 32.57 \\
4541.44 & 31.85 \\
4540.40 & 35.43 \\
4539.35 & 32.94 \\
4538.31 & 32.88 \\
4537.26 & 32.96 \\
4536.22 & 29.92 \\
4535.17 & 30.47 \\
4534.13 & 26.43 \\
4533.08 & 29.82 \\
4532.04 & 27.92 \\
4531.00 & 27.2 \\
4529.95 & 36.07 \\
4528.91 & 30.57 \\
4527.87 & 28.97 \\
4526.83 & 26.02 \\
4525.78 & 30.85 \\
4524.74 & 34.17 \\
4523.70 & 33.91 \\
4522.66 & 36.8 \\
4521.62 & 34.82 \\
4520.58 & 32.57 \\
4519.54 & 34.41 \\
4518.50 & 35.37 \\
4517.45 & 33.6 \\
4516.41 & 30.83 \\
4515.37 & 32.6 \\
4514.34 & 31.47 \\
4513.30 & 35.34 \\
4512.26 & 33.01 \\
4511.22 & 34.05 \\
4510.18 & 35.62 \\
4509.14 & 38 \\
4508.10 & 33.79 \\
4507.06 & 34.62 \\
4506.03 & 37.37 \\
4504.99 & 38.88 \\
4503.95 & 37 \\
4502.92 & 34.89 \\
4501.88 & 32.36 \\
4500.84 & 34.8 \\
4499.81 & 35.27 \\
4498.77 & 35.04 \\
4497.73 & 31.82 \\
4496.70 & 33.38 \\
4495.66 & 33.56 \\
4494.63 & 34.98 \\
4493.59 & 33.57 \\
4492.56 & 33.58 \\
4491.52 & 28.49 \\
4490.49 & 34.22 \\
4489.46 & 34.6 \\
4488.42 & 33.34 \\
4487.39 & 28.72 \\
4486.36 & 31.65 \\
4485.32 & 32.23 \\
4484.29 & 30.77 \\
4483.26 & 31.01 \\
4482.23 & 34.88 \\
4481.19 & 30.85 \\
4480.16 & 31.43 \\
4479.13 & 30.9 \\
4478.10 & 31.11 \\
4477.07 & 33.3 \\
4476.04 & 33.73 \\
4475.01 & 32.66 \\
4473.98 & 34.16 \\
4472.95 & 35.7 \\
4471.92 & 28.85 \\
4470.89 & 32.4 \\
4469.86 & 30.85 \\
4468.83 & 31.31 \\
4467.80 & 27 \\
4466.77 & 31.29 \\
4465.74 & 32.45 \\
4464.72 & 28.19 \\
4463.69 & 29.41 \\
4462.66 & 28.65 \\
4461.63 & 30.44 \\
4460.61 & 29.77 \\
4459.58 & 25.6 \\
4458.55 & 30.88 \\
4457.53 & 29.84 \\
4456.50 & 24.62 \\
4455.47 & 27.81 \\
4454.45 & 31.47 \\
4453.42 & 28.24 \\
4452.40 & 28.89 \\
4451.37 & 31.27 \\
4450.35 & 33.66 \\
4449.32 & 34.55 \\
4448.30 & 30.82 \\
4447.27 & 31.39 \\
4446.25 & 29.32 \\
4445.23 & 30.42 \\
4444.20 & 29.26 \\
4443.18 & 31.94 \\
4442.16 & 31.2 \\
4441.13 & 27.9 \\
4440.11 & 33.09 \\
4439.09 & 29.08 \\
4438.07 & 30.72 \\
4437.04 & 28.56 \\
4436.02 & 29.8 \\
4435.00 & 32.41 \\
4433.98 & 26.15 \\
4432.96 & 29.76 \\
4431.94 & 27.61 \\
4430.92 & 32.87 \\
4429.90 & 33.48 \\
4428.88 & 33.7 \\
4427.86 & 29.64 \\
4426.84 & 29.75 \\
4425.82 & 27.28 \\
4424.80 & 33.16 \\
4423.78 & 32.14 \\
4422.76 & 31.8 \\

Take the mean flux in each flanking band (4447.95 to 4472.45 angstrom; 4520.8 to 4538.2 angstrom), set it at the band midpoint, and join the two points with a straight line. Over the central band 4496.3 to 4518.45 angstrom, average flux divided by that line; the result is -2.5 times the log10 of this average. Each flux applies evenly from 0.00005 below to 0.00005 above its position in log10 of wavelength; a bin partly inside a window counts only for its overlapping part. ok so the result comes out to -0.12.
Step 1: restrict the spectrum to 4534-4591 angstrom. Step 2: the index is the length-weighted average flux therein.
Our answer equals 34.1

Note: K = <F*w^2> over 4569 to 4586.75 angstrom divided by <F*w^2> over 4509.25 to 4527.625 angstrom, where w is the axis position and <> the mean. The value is 1.1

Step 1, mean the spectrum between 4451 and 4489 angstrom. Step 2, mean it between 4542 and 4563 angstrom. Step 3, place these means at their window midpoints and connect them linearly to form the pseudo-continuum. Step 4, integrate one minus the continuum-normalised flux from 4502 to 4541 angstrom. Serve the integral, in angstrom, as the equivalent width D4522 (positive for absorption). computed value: -0.3 angstrom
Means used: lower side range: 30.7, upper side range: 34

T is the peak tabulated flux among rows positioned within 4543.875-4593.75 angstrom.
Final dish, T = 40.79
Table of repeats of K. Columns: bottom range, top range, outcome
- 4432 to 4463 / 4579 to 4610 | 1.25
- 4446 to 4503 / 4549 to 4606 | 1.15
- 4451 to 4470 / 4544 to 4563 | 1.22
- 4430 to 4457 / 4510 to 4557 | 1.12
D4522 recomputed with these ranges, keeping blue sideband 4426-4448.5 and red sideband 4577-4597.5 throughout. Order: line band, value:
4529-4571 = 0.7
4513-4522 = -0.2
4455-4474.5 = 0.7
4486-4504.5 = -0.8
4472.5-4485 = -0.4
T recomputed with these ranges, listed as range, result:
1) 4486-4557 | 38.88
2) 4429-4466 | 34.55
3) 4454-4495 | 35.7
